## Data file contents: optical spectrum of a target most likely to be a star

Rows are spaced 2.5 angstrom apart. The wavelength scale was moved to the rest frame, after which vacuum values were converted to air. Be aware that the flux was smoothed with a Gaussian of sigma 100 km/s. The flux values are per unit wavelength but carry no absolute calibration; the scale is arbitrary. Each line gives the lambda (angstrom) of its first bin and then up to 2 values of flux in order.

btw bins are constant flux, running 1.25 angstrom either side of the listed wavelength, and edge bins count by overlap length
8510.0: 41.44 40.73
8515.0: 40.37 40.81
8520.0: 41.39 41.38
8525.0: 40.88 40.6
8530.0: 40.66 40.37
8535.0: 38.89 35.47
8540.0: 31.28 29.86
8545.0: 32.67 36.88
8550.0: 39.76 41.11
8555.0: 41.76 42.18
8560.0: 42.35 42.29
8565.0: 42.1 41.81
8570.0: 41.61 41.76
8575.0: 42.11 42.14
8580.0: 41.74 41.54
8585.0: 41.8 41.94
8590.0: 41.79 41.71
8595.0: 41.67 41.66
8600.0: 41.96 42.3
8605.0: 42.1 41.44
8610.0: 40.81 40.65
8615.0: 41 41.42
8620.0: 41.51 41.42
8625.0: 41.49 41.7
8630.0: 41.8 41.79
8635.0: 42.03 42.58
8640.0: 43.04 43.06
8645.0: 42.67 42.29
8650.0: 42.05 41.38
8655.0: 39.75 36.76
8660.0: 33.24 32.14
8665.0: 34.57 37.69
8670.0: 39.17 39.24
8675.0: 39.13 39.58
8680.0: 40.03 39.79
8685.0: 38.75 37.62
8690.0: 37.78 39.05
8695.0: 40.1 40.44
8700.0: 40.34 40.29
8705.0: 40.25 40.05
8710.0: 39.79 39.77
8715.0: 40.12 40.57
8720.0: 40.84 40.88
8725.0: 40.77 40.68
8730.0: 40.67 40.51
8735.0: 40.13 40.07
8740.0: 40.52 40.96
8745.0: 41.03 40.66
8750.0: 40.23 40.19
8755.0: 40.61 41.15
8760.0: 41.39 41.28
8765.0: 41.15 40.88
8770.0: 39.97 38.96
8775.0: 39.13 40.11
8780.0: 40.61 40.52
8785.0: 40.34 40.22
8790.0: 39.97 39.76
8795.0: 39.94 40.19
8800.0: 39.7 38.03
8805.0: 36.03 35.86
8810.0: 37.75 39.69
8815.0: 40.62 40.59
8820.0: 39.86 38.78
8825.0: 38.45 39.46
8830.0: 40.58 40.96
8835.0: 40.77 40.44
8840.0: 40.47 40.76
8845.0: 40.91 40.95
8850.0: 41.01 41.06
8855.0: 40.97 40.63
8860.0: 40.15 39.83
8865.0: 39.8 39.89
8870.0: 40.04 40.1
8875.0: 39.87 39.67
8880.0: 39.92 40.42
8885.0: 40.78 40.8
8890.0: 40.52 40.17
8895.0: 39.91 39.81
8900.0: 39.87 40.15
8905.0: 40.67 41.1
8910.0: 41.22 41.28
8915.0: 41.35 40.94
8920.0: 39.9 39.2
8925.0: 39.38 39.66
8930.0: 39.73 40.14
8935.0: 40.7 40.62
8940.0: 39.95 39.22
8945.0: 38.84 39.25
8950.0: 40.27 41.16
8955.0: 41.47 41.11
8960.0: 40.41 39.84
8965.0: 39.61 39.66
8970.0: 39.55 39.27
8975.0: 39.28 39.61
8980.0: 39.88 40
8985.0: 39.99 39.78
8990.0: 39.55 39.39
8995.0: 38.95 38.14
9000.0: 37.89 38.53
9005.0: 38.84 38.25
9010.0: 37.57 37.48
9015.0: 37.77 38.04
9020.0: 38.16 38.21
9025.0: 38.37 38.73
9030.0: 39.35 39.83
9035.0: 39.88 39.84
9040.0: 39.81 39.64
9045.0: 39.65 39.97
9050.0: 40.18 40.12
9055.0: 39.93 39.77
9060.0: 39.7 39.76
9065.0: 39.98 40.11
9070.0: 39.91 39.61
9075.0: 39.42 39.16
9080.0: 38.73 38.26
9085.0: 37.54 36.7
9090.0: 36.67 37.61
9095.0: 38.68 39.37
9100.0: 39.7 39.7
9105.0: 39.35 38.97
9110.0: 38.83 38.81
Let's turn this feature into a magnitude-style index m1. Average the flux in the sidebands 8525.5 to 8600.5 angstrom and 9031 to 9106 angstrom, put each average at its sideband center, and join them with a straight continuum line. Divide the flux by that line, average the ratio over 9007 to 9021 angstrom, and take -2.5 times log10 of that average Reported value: 0.043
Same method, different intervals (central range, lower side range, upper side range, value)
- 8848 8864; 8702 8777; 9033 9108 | -0.02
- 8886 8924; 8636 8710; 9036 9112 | -0.03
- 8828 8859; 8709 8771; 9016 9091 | -0.02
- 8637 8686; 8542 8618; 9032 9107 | 0.04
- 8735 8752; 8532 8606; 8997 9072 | -0.02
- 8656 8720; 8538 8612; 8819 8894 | 0.05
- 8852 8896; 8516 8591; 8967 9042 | -0.03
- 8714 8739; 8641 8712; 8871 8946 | -0.03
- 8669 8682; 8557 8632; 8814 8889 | 0.05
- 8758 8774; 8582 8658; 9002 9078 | 0.00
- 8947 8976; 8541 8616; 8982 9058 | -0.02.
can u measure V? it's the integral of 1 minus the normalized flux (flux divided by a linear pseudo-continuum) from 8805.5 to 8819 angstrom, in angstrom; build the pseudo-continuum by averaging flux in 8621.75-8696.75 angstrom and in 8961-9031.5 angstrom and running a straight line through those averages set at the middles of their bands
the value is 0.2 angstrom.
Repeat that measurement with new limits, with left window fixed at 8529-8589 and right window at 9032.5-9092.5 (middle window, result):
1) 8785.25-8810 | 0.4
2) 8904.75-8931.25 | -0.6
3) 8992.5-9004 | 0.3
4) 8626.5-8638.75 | -0.7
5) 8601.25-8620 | -0.8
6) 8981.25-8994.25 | -0.1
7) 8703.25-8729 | -0.5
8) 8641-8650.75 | -0.7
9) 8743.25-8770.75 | -0.8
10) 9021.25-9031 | 0.2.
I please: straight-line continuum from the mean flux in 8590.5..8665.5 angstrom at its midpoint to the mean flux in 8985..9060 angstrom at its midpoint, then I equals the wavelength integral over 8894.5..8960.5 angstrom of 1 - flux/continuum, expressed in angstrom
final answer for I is -1.3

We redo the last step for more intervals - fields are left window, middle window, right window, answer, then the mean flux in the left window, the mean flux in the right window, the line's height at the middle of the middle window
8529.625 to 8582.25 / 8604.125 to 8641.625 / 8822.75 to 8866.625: -1.86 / 39.5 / 40.4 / 39.7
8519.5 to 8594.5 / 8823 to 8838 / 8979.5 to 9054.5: -0.21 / 40.1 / 39.1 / 39.5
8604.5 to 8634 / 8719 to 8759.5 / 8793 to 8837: -0.53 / 41.4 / 39.3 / 40.1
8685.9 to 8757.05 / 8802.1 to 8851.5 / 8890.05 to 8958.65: 0.73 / 40.2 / 40.3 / 40.2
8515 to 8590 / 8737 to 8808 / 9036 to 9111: -0.62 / 40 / 39.2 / 39.7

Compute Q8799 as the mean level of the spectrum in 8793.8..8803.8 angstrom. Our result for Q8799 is 39.4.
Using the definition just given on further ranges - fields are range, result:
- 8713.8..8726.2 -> 40.6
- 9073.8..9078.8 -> 39.3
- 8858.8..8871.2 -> 39.9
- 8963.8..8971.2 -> 39.6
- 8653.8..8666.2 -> 35.3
